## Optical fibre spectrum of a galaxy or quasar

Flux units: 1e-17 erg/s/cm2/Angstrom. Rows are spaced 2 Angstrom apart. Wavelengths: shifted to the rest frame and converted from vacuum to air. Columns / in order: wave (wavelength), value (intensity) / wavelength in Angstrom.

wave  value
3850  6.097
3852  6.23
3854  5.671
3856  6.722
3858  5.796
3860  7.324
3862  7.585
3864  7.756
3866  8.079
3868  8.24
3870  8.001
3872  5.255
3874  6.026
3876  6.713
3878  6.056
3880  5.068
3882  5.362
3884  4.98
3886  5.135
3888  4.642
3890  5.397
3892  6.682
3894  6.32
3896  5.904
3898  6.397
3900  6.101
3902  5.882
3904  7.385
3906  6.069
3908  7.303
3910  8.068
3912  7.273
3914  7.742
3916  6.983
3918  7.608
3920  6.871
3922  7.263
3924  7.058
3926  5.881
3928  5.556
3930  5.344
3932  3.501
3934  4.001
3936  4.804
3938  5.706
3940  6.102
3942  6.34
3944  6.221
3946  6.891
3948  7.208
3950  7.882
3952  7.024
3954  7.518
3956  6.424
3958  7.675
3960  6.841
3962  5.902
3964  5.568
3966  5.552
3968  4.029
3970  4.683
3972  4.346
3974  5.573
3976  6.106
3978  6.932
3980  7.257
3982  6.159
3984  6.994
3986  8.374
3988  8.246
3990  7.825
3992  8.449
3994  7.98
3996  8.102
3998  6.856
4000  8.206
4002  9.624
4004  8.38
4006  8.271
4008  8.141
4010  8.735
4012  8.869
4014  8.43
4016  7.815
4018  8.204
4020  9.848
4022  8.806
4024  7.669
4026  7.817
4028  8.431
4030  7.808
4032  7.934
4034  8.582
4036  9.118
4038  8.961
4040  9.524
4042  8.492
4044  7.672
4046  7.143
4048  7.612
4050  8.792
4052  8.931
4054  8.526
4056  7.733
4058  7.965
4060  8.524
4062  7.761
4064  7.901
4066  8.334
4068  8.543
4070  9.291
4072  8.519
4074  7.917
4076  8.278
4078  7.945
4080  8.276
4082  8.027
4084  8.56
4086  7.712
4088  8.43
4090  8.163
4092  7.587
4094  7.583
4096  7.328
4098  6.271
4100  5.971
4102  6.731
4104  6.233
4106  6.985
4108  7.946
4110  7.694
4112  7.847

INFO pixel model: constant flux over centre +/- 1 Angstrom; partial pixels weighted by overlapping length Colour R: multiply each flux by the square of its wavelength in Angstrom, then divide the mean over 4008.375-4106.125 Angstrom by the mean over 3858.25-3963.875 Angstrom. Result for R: 1.35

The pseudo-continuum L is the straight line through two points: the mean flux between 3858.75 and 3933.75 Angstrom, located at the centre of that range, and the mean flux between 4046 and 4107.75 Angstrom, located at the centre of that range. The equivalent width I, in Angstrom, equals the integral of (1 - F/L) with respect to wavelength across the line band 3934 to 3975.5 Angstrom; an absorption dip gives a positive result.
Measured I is 5.0 Angstrom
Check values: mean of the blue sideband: 6.43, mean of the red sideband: 7.87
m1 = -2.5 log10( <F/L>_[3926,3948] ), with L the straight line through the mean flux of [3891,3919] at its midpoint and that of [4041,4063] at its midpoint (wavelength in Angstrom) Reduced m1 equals 0.27 mag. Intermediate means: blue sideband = 6.84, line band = 5.55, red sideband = 8.1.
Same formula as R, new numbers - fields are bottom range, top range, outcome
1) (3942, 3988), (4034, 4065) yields 1.34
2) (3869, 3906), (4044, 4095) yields 1.50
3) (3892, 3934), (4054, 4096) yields 1.37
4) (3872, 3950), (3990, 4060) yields 1.43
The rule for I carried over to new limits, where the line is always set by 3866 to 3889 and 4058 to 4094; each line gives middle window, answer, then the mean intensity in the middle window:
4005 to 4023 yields -2.49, 8.57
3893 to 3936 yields 0.44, 6.37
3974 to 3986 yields 0.71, 6.74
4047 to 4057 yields -0.48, 8.32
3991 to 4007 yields -1.89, 8.23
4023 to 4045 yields -1.77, 8.36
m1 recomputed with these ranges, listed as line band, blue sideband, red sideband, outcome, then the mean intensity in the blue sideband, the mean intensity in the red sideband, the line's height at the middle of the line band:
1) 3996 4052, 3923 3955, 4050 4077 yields -0.103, 6.06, 8.34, 7.62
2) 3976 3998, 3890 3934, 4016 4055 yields 0.016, 6.45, 8.4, 7.63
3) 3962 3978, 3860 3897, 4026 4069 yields 0.364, 6.32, 8.29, 7.38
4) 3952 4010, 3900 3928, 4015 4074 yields 0.096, 6.94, 8.35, 7.66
